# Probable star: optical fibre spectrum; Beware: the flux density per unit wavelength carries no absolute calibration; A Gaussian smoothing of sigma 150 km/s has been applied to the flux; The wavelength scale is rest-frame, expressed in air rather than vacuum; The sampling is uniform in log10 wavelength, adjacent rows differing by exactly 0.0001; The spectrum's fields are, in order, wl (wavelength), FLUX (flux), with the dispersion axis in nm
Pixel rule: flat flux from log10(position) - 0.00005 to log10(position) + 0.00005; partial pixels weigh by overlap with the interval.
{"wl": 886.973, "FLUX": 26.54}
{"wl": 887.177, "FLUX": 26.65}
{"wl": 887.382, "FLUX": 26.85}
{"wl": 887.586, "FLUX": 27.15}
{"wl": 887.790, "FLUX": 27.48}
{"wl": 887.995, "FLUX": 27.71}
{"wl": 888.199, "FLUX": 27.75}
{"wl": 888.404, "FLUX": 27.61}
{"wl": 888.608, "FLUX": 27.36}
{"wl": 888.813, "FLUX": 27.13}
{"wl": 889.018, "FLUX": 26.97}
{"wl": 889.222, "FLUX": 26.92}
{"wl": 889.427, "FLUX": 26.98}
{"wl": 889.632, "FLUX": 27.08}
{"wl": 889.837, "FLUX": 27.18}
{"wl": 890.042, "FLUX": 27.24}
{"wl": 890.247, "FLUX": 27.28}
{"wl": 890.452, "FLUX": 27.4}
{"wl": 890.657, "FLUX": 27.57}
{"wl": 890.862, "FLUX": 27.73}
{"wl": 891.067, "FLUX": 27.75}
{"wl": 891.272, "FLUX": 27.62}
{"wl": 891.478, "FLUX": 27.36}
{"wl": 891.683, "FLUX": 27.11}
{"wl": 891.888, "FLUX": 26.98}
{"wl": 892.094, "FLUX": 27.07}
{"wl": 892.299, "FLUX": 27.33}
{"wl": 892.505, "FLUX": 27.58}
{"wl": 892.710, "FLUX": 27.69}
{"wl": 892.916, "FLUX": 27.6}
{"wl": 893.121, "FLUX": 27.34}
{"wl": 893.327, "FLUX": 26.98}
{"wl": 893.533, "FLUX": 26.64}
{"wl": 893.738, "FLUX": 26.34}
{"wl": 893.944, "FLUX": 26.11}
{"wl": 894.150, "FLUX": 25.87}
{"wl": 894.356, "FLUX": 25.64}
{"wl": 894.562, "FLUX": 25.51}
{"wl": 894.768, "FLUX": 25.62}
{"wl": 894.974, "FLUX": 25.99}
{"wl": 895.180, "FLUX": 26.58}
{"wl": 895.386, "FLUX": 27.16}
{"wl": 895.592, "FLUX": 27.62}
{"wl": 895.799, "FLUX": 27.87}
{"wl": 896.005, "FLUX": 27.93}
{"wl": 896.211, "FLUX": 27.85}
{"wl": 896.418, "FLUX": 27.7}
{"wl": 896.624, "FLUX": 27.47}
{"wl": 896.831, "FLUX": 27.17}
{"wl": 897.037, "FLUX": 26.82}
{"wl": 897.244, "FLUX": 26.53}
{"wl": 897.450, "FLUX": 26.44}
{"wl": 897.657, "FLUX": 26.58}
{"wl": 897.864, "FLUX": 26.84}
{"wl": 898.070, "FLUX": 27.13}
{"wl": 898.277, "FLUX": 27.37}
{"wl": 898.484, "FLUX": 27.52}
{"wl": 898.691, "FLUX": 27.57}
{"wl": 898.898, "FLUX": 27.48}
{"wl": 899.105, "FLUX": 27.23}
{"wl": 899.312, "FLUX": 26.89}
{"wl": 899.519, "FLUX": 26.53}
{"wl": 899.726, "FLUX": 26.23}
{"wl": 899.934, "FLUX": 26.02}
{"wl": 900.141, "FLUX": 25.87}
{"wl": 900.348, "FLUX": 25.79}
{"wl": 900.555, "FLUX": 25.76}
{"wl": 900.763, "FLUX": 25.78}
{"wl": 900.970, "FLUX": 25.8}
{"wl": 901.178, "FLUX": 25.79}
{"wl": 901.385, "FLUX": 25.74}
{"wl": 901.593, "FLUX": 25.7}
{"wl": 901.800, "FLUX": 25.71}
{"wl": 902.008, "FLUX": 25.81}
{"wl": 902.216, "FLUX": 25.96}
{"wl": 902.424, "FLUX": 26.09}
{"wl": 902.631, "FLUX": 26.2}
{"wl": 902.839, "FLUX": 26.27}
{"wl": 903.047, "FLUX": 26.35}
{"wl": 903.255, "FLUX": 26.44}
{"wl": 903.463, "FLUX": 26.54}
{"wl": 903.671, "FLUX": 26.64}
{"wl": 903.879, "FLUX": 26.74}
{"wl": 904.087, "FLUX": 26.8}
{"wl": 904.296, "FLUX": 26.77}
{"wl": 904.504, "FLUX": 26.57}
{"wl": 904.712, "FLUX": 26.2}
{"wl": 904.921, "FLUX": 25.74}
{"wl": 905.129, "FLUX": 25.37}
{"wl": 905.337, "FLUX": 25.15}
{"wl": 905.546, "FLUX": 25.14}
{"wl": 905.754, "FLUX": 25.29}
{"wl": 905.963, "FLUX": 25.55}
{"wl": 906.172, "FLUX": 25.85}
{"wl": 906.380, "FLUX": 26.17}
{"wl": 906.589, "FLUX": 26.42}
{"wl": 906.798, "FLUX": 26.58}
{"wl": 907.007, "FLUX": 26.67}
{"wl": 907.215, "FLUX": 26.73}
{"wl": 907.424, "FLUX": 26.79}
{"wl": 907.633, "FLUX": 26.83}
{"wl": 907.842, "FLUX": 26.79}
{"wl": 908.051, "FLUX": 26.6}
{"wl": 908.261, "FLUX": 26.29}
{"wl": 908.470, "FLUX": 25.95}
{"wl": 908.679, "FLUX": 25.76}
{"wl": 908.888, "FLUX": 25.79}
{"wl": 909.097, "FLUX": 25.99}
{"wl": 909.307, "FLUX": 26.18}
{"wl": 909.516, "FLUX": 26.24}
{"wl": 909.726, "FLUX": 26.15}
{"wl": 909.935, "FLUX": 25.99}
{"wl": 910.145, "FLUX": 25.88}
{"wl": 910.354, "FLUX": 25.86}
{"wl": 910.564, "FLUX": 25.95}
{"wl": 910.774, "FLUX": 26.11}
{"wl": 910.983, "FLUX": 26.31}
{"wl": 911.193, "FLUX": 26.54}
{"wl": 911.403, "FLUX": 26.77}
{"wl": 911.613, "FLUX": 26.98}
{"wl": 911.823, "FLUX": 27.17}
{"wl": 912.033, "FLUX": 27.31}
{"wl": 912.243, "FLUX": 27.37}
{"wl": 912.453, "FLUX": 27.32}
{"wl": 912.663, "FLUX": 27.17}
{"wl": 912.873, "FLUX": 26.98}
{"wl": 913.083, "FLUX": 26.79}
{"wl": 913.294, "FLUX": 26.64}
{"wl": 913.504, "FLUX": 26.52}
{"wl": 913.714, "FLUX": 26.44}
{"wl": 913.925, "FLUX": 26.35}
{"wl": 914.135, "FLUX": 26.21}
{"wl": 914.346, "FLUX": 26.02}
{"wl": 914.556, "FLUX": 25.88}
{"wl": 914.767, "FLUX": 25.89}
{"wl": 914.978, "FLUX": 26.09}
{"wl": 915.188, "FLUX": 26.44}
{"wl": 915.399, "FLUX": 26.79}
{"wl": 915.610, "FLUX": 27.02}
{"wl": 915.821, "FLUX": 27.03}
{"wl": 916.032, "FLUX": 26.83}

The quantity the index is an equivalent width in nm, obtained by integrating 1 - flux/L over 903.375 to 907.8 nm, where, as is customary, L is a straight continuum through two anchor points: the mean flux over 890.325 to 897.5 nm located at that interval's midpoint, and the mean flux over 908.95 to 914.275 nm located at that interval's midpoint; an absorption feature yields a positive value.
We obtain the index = 0.08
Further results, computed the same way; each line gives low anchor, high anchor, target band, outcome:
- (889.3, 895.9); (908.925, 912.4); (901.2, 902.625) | 0.04 nm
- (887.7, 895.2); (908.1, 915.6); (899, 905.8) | 0.15 nm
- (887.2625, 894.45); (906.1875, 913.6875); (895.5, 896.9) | -0.04 nm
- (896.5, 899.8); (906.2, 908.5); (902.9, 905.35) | 0.03 nm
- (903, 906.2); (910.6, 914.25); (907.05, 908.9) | -0.01 nm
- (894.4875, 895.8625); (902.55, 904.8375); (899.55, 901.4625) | 0.05 nm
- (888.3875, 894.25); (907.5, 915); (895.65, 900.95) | 0.00 nm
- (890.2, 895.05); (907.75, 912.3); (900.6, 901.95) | 0.04 nm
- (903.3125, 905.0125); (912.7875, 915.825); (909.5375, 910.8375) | 0.02 nm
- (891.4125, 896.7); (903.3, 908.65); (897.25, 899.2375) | -0.03 nm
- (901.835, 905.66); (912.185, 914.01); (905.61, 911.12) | 0.06 nm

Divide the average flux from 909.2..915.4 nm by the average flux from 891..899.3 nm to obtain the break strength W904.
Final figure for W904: 1.0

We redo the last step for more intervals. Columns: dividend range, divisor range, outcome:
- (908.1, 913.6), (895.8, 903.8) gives 1.00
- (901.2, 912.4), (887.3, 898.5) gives 0.97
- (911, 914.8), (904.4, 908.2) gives 1.02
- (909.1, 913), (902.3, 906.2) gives 1.02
